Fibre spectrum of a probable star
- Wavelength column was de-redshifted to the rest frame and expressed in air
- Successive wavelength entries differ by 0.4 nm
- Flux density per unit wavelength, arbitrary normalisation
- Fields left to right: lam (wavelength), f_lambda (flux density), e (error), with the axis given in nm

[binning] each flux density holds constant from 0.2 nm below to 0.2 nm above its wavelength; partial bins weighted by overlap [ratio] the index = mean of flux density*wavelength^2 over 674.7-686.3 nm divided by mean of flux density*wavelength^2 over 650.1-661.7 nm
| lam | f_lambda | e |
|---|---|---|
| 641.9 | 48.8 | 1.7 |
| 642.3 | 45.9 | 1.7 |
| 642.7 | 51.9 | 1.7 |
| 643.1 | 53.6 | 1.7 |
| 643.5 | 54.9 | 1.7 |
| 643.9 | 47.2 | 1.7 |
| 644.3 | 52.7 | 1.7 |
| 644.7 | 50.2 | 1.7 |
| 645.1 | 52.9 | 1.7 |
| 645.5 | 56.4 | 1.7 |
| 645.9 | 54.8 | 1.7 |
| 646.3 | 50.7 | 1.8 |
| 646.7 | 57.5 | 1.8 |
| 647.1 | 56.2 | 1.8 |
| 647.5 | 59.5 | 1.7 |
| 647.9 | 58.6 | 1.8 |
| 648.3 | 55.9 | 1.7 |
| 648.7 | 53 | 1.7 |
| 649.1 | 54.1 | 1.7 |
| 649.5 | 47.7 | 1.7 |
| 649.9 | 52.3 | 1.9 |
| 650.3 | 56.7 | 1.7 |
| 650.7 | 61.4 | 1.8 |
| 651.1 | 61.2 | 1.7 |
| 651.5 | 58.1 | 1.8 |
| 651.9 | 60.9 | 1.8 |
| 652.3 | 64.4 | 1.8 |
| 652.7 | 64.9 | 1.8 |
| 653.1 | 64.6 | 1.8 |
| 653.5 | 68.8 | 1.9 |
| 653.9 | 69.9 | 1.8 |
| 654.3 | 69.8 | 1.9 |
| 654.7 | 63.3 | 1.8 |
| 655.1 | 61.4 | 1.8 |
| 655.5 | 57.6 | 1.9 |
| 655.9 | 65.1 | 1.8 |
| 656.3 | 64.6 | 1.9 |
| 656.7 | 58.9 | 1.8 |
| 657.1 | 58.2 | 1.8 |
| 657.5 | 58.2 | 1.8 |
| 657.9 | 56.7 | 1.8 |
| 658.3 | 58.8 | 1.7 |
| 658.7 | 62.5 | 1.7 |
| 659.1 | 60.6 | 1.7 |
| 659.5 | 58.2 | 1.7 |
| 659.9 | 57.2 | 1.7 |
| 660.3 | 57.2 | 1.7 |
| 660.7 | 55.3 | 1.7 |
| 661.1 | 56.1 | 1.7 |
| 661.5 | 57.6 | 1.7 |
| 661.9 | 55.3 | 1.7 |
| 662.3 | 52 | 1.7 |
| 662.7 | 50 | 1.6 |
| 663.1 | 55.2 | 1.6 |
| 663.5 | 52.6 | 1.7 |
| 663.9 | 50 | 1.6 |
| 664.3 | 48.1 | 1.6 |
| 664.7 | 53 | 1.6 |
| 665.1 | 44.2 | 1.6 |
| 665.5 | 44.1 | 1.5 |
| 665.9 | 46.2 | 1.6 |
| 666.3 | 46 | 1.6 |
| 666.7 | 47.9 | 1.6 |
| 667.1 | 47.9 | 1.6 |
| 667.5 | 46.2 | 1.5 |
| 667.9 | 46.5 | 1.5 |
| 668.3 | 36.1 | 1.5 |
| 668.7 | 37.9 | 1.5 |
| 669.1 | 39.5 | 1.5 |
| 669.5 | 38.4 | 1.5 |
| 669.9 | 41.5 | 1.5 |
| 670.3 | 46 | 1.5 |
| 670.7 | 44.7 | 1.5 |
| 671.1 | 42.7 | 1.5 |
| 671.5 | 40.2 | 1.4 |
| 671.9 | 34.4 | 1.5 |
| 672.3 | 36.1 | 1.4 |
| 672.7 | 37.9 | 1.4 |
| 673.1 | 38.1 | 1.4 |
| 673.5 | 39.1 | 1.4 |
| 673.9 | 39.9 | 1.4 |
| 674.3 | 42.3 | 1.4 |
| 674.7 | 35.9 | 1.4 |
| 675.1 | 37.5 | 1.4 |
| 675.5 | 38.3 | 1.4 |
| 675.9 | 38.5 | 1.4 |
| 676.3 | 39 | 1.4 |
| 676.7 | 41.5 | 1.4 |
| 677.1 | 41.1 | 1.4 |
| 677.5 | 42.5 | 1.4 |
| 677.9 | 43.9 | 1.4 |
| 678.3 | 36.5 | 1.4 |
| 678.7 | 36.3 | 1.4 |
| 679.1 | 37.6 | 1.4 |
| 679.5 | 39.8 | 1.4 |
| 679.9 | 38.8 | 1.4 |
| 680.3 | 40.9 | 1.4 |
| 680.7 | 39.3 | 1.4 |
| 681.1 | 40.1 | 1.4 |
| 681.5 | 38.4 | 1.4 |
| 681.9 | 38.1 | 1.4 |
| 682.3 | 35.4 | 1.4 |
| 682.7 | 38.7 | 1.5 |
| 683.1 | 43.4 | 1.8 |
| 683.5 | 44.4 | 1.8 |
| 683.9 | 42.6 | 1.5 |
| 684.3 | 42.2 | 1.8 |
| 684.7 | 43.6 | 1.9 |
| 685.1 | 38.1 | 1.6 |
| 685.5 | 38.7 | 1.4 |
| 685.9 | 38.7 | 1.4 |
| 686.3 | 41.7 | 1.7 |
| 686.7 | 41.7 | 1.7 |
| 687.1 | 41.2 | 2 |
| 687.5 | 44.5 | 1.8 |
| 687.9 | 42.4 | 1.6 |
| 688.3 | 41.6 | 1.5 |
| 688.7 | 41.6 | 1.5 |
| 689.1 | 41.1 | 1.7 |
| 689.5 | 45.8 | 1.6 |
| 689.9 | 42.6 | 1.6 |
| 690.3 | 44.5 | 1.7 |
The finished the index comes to 0.7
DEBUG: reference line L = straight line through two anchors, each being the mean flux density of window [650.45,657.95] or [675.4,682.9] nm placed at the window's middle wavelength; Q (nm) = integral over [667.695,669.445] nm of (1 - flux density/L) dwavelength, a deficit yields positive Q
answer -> 0.33 nm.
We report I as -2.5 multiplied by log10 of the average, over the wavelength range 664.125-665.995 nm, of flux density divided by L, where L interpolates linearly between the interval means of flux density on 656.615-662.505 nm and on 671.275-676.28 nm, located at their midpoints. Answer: 0.06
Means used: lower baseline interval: 57.5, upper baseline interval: 38.2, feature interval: 47.2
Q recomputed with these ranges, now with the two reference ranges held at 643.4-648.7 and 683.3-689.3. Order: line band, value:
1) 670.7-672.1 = 0.195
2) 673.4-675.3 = 0.271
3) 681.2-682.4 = 0.149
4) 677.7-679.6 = 0.227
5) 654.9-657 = -0.416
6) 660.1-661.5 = -0.189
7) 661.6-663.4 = -0.154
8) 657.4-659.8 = -0.417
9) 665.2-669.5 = 0.365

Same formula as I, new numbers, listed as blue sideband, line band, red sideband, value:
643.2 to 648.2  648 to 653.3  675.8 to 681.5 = -0.12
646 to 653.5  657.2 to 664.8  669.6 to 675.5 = -0.14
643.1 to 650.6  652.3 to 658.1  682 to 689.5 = -0.22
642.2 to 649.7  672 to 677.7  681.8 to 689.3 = 0.14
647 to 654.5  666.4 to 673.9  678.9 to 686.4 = 0.16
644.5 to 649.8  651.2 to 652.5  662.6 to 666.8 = -0.16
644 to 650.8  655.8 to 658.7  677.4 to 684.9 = -0.19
